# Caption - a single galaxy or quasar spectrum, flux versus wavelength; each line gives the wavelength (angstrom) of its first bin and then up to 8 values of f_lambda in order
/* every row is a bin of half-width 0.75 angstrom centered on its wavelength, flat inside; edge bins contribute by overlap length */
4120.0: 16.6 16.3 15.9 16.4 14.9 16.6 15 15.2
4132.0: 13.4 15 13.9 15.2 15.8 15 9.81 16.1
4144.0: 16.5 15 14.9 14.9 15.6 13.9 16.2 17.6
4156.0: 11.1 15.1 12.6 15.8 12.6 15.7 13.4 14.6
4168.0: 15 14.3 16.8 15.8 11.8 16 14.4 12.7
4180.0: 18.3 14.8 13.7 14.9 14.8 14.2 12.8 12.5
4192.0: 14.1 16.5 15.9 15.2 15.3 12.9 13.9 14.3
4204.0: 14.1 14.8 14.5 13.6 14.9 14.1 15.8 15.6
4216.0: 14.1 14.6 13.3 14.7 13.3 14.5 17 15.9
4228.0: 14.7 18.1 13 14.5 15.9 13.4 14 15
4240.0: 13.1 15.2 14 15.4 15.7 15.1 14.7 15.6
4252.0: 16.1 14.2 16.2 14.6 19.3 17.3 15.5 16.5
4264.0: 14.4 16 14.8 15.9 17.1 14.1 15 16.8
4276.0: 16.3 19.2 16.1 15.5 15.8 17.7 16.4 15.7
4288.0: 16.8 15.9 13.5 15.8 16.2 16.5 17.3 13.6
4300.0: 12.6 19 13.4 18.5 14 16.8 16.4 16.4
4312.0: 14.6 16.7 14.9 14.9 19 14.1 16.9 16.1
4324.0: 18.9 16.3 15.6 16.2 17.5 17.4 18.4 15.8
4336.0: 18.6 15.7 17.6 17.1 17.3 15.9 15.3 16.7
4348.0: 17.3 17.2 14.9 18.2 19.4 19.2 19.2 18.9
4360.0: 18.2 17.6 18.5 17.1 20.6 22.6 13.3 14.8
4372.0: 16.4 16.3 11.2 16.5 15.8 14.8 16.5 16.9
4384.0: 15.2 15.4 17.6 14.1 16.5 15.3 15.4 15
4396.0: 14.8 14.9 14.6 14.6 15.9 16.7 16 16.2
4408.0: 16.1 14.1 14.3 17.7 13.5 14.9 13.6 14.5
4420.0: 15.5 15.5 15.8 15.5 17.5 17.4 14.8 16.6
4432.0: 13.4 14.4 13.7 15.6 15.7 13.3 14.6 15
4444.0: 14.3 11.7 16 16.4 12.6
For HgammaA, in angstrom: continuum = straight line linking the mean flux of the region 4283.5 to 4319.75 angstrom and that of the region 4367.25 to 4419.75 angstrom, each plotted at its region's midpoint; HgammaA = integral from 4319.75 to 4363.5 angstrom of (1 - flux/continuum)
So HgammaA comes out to -4.47 angstrom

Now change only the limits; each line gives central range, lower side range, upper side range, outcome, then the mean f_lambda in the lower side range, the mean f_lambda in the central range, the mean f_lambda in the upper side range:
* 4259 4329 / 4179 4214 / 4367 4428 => -4.4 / 14.6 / 16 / 15.6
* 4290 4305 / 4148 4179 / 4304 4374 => 0.8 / 14.6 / 15.6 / 17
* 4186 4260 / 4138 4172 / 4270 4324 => 2.4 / 14.7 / 14.8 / 16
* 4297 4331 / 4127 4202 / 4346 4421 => -0.7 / 14.7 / 16.1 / 16.2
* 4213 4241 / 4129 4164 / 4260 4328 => 1.2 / 14.6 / 14.7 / 16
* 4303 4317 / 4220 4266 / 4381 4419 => -0.4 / 15.3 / 15.8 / 15.4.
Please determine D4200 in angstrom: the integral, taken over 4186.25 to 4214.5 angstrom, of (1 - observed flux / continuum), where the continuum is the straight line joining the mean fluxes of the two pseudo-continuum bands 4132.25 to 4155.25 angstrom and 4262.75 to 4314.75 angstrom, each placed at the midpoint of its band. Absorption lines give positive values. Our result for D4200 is 1.65 angstrom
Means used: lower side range 15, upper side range 15.9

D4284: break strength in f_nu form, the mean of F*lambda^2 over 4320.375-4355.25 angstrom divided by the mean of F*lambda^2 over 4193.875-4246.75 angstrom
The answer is 1.22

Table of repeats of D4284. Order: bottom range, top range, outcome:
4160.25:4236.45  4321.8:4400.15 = 1.23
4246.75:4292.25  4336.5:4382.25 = 1.11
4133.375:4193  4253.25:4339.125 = 1.18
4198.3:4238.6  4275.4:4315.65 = 1.13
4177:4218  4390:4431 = 1.17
